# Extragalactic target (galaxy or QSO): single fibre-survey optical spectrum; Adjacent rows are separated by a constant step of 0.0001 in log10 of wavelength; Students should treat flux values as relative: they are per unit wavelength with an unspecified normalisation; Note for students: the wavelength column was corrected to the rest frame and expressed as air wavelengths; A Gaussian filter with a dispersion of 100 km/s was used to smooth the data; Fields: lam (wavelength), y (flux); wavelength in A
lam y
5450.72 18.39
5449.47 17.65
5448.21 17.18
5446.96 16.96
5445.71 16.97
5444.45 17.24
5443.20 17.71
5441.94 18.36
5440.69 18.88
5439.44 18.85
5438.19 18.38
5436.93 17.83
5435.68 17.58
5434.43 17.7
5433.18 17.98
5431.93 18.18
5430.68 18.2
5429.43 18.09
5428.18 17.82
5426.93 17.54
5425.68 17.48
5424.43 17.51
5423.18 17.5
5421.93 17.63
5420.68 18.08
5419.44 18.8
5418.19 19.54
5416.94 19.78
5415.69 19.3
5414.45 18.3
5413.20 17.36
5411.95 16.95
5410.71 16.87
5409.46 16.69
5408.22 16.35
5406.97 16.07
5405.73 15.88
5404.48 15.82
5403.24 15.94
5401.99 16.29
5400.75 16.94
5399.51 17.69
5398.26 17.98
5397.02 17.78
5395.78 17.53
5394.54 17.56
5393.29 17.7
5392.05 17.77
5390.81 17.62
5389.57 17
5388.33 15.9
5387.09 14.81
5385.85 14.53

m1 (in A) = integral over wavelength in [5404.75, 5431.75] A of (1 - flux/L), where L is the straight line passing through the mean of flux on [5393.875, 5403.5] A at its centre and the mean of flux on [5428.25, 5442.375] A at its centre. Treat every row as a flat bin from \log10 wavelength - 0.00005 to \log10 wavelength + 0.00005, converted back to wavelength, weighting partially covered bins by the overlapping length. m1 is 0.1 A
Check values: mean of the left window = 17.3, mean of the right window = 18.2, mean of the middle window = 17.7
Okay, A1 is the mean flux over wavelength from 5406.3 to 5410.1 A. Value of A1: 16.4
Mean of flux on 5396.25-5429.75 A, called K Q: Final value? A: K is 17.5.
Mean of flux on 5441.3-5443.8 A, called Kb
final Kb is 18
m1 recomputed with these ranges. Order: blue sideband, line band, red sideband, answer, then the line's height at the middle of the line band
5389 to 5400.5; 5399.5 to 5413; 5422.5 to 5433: 0.9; 17.7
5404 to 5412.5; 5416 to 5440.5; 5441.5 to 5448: -1.8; 16.9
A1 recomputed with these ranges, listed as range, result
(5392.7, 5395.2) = 17.6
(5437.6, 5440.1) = 18.7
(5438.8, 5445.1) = 18.2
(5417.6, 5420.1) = 19.2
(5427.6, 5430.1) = 18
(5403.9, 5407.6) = 15.9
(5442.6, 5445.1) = 17.4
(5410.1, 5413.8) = 17.1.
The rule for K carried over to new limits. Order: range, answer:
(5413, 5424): 18.5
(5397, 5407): 16.7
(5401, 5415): 16.6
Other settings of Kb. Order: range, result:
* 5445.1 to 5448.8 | 17.1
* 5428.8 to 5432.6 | 18.2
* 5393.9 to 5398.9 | 17.7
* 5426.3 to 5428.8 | 17.7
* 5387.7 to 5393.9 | 17.2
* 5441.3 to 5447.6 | 17.5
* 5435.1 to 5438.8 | 17.9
